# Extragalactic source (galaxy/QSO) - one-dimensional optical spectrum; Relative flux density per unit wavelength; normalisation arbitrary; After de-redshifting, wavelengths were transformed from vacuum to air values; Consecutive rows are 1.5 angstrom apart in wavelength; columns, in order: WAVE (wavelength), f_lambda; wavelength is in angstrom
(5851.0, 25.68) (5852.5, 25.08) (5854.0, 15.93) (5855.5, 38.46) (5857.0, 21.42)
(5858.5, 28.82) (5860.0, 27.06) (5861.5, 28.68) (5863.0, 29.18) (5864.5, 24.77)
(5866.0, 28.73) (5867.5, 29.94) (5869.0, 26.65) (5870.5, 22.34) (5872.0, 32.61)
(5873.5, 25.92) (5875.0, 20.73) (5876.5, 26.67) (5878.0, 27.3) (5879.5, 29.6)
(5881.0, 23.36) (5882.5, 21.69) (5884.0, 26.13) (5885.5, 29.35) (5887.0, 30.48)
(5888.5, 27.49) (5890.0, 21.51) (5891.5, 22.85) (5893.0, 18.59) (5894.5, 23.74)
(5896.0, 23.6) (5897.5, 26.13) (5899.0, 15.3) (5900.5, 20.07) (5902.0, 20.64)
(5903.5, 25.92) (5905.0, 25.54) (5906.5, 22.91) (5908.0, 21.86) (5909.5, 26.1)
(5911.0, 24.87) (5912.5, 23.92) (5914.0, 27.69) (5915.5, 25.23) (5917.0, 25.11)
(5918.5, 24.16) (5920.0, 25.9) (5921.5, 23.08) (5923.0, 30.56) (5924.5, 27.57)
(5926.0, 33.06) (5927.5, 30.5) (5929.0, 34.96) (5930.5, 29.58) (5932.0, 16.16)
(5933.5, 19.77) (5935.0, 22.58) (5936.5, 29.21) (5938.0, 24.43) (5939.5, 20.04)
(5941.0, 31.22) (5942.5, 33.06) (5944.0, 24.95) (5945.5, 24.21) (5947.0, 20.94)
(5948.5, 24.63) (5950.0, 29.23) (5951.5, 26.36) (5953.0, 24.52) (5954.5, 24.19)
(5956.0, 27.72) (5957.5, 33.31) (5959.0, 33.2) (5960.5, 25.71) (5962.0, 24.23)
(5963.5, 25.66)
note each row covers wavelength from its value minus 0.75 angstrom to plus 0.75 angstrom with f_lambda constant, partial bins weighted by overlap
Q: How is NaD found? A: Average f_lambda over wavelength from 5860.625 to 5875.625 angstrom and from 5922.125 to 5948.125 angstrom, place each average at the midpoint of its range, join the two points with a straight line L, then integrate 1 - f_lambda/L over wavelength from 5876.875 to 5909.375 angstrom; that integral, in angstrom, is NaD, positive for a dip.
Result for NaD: 3.4 angstrom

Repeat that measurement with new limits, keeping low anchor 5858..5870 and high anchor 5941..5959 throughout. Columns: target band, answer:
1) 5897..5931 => 2.18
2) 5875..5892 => 1.12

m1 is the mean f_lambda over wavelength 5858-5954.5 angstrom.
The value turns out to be 25.6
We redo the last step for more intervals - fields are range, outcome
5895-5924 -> 24.2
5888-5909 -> 22.6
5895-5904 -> 21.9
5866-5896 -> 25.7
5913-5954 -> 26.2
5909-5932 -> 27.1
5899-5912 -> 23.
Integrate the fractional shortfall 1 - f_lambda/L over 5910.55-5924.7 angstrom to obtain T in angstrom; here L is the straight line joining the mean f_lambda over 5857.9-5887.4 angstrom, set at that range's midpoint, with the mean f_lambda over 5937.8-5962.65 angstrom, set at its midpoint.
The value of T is 0.5 angstrom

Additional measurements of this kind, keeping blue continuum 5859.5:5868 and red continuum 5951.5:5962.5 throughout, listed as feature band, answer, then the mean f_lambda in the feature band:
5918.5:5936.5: 0.7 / 26.7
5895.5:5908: 2.4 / 22.5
